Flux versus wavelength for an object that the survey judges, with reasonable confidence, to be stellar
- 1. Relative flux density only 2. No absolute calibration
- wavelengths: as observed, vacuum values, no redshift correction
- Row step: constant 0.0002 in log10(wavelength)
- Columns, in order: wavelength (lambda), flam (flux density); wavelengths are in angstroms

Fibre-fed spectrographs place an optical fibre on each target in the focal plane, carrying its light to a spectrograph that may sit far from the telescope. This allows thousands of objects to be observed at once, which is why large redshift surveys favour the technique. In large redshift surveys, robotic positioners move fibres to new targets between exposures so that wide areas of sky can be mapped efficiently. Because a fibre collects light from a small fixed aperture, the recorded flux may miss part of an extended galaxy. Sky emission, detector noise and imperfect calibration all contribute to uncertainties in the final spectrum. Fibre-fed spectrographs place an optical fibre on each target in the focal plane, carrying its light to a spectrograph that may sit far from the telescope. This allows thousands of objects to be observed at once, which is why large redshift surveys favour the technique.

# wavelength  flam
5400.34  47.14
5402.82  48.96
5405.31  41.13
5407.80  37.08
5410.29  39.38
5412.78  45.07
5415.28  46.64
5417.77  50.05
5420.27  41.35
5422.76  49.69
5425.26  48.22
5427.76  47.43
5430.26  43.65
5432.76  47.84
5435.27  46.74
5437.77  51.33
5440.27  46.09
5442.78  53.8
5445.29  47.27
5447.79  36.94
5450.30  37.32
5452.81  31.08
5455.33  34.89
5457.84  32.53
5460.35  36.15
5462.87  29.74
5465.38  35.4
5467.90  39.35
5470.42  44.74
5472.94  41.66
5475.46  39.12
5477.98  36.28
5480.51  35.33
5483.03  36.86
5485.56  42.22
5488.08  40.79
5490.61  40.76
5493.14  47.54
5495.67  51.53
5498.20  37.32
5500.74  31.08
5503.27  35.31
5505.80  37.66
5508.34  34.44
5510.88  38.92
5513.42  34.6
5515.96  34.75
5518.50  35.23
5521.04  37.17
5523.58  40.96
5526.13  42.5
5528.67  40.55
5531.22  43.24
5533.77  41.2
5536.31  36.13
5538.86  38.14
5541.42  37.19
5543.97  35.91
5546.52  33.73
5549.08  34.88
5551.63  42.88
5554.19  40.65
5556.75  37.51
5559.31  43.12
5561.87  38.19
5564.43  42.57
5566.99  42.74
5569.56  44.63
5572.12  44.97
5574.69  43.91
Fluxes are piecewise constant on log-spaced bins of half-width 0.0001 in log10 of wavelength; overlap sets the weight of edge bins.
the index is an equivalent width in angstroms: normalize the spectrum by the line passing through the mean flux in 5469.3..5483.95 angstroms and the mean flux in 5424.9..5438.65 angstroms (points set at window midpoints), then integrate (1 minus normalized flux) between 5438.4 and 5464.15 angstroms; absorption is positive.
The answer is 2.96 angstroms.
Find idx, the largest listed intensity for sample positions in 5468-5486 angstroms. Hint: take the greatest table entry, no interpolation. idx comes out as 44.74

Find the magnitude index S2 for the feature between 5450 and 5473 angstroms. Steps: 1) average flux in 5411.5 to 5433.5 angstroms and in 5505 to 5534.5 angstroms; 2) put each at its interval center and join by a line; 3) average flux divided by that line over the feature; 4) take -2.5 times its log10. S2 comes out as 0.20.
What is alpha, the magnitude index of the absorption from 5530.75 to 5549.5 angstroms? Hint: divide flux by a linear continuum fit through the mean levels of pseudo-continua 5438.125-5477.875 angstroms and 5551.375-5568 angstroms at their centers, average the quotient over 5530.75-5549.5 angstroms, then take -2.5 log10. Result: 0.09 mag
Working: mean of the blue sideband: 39.3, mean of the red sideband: 41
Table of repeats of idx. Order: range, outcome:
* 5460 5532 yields 51.53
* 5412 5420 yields 50.05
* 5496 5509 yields 37.66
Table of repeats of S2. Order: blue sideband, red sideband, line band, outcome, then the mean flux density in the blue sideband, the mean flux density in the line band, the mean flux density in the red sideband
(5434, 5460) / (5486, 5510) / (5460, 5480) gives 0.08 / 41.6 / 37.8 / 39.7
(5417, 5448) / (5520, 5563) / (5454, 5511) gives 0.14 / 47.2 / 38.2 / 39.1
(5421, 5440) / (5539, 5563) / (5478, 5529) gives 0.09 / 47.6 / 38.7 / 38.2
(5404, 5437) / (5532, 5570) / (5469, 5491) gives 0.07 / 45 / 39.7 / 39.2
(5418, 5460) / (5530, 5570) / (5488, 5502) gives 0.00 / 43.5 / 41.5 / 39.4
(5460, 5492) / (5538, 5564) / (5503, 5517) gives 0.07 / 38.4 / 36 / 38.4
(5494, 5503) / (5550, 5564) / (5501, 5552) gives 0.07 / 39.8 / 37.6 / 40.5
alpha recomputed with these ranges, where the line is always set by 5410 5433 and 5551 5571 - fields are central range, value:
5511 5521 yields 0.205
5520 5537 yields 0.056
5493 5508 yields 0.115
